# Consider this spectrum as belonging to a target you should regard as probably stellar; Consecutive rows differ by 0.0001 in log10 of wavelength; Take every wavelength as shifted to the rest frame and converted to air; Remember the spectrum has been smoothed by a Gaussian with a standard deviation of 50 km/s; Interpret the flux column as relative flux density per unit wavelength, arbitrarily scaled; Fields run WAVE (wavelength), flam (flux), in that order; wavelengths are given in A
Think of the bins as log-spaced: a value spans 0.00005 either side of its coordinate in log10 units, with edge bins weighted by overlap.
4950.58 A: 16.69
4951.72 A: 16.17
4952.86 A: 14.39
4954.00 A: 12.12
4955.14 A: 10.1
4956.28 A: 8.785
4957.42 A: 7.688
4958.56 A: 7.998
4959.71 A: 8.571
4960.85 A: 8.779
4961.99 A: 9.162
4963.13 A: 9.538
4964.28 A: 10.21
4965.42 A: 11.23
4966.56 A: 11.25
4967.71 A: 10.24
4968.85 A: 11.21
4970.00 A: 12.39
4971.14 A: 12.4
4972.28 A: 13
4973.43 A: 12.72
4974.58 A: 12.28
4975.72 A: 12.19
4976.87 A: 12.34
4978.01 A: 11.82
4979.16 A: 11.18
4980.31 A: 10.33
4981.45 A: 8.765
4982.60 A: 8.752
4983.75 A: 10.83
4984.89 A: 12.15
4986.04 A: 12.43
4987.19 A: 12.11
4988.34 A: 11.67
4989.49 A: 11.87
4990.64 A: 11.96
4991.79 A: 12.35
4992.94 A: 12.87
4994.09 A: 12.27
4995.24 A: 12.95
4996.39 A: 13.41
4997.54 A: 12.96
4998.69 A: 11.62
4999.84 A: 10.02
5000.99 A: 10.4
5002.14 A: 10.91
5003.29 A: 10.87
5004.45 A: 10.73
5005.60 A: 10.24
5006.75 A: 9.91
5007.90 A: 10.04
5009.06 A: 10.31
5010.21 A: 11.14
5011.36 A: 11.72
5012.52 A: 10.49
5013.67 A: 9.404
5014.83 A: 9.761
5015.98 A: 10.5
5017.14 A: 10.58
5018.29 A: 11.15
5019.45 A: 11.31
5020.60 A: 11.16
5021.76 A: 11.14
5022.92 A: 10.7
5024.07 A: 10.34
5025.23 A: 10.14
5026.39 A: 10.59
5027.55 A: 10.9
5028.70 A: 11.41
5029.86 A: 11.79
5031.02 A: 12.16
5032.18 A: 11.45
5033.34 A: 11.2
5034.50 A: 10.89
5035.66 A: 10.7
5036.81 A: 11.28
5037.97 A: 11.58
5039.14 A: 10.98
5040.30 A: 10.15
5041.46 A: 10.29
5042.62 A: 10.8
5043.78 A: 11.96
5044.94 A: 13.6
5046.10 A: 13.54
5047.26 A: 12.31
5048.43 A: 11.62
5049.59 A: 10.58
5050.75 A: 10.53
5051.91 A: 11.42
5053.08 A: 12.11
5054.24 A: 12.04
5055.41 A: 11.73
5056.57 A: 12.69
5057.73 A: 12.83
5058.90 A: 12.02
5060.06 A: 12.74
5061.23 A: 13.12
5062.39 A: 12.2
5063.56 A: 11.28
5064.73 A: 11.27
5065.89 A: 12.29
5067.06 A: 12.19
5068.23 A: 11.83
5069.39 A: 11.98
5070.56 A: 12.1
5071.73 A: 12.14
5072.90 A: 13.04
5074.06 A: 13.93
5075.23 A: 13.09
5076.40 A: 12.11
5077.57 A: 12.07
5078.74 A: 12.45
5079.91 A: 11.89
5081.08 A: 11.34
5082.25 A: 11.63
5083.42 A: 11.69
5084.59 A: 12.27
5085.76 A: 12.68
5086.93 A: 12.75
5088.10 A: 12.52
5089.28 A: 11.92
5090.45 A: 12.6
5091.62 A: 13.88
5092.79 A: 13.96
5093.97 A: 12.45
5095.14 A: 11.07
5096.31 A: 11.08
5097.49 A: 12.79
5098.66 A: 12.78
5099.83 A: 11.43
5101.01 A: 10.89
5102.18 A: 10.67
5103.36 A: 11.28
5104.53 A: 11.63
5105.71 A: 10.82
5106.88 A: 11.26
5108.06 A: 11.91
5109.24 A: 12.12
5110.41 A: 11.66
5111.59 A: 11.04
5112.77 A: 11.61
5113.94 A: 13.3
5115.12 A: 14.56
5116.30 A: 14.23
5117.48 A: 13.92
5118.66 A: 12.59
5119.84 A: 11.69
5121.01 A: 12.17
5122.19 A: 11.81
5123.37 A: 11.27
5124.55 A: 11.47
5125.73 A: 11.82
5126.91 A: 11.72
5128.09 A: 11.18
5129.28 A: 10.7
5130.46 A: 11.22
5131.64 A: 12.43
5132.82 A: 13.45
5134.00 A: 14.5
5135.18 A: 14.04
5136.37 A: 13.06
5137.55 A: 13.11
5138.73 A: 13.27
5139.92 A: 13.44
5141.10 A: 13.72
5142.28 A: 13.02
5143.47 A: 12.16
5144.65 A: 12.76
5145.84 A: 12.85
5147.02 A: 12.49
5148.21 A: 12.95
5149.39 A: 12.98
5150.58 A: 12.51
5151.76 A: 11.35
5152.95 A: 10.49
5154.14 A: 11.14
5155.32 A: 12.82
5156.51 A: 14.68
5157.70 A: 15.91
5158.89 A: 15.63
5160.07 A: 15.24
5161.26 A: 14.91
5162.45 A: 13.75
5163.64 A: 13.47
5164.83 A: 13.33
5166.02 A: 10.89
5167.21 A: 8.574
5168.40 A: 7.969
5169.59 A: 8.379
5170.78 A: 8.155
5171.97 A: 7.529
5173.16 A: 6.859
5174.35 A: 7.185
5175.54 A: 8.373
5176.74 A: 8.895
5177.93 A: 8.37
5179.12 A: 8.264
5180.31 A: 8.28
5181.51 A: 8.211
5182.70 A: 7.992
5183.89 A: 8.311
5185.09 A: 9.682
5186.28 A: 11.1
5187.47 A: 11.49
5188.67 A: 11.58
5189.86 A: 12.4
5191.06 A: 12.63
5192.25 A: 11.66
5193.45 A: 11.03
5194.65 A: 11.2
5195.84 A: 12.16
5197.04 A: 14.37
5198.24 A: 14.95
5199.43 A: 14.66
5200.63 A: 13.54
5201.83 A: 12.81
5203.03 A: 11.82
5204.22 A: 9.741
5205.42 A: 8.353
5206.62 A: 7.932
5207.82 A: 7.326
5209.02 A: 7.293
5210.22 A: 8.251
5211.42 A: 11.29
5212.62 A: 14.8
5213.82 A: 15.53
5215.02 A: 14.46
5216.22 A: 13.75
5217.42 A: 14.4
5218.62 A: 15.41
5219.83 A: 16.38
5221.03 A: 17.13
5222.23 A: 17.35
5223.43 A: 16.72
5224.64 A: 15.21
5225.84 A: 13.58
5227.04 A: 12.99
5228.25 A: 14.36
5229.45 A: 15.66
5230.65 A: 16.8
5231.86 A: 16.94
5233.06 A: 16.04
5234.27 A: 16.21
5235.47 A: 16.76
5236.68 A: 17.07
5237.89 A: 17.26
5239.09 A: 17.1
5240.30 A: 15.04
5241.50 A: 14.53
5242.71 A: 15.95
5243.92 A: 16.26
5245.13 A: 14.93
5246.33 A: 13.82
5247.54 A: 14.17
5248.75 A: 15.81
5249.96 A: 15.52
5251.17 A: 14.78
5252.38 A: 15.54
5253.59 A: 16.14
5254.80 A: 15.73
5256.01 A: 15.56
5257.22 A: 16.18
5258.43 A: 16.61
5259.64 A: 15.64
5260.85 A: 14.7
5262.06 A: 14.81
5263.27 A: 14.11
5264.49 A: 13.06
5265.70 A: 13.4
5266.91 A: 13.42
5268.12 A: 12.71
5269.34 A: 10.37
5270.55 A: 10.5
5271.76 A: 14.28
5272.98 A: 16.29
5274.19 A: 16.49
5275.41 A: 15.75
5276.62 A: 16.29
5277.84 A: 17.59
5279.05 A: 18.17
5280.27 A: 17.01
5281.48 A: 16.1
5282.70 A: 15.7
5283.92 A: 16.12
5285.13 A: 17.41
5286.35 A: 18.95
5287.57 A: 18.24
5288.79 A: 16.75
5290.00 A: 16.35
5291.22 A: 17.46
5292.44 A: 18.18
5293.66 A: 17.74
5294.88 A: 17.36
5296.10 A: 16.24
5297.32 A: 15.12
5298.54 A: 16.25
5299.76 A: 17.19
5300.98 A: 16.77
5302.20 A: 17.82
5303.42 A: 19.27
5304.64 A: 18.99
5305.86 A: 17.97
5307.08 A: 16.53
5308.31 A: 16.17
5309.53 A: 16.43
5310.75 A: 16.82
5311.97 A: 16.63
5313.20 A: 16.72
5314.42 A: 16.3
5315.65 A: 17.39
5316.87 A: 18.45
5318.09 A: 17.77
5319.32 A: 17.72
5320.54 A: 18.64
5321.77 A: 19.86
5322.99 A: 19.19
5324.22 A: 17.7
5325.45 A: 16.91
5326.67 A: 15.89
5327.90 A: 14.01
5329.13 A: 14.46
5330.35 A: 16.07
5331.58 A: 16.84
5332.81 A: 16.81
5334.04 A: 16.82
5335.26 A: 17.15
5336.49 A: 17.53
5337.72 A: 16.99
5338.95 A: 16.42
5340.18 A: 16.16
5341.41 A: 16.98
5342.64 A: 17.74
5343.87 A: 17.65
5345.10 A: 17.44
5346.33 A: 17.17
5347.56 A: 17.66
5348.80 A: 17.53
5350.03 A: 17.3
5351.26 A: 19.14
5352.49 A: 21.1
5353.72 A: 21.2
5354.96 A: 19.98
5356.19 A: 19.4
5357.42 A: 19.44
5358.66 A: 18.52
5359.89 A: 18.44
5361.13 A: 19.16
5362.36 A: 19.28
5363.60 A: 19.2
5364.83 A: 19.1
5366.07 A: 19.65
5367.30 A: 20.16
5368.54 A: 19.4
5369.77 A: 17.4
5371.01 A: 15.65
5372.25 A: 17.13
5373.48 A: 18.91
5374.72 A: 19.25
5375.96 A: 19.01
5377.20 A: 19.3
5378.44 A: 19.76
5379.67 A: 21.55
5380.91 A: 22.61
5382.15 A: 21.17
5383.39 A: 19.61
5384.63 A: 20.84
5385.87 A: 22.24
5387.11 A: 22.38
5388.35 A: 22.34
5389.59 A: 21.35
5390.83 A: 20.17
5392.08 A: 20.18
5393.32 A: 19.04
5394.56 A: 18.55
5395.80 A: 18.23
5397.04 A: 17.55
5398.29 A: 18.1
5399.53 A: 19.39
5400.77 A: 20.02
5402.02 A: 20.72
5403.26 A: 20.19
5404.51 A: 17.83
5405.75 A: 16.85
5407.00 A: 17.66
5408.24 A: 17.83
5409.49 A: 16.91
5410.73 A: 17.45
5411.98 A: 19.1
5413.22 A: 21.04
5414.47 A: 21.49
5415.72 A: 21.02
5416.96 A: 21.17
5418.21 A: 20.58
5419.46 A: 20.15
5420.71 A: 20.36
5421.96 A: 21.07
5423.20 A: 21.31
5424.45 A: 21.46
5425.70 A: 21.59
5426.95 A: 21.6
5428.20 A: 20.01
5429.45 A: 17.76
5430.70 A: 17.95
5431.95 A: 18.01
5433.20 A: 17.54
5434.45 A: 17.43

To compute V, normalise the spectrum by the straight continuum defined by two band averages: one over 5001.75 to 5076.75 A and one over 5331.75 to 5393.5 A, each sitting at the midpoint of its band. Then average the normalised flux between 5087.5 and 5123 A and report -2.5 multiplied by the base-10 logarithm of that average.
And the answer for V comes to 0.07 mag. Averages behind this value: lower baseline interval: 11.4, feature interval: 12.2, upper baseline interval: 19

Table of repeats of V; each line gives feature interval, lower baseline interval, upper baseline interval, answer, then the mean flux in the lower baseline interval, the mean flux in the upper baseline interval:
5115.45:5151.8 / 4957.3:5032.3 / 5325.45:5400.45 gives 0.11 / 11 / 18.7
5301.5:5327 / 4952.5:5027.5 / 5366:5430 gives 0.02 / 11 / 19.7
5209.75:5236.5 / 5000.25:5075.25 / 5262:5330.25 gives 0.00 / 11.4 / 16.4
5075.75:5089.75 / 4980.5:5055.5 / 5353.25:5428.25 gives 0.05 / 11.2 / 19.7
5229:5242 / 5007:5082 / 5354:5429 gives -0.02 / 11.5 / 19.7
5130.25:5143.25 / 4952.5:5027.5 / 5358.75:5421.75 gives 0.07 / 11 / 19.5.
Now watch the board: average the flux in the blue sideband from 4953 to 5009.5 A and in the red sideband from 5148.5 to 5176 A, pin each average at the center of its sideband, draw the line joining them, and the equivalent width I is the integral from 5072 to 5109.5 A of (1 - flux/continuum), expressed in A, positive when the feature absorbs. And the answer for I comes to -2.8 A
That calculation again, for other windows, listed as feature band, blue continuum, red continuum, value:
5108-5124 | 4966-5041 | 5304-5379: 1.2 A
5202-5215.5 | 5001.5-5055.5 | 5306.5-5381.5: 3.9 A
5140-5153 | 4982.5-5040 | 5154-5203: -1.6 A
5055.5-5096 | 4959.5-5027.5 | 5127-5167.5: -0.9 A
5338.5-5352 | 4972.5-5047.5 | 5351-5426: 0.9 A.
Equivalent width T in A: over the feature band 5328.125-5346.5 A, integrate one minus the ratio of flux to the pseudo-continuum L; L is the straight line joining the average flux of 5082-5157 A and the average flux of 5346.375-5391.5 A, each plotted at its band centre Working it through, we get 1.9 A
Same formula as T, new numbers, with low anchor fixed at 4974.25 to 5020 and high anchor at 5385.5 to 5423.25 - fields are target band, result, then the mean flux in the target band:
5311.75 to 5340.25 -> 1.6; 17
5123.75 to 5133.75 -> 1.5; 11.8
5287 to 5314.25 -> 0.7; 17.1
